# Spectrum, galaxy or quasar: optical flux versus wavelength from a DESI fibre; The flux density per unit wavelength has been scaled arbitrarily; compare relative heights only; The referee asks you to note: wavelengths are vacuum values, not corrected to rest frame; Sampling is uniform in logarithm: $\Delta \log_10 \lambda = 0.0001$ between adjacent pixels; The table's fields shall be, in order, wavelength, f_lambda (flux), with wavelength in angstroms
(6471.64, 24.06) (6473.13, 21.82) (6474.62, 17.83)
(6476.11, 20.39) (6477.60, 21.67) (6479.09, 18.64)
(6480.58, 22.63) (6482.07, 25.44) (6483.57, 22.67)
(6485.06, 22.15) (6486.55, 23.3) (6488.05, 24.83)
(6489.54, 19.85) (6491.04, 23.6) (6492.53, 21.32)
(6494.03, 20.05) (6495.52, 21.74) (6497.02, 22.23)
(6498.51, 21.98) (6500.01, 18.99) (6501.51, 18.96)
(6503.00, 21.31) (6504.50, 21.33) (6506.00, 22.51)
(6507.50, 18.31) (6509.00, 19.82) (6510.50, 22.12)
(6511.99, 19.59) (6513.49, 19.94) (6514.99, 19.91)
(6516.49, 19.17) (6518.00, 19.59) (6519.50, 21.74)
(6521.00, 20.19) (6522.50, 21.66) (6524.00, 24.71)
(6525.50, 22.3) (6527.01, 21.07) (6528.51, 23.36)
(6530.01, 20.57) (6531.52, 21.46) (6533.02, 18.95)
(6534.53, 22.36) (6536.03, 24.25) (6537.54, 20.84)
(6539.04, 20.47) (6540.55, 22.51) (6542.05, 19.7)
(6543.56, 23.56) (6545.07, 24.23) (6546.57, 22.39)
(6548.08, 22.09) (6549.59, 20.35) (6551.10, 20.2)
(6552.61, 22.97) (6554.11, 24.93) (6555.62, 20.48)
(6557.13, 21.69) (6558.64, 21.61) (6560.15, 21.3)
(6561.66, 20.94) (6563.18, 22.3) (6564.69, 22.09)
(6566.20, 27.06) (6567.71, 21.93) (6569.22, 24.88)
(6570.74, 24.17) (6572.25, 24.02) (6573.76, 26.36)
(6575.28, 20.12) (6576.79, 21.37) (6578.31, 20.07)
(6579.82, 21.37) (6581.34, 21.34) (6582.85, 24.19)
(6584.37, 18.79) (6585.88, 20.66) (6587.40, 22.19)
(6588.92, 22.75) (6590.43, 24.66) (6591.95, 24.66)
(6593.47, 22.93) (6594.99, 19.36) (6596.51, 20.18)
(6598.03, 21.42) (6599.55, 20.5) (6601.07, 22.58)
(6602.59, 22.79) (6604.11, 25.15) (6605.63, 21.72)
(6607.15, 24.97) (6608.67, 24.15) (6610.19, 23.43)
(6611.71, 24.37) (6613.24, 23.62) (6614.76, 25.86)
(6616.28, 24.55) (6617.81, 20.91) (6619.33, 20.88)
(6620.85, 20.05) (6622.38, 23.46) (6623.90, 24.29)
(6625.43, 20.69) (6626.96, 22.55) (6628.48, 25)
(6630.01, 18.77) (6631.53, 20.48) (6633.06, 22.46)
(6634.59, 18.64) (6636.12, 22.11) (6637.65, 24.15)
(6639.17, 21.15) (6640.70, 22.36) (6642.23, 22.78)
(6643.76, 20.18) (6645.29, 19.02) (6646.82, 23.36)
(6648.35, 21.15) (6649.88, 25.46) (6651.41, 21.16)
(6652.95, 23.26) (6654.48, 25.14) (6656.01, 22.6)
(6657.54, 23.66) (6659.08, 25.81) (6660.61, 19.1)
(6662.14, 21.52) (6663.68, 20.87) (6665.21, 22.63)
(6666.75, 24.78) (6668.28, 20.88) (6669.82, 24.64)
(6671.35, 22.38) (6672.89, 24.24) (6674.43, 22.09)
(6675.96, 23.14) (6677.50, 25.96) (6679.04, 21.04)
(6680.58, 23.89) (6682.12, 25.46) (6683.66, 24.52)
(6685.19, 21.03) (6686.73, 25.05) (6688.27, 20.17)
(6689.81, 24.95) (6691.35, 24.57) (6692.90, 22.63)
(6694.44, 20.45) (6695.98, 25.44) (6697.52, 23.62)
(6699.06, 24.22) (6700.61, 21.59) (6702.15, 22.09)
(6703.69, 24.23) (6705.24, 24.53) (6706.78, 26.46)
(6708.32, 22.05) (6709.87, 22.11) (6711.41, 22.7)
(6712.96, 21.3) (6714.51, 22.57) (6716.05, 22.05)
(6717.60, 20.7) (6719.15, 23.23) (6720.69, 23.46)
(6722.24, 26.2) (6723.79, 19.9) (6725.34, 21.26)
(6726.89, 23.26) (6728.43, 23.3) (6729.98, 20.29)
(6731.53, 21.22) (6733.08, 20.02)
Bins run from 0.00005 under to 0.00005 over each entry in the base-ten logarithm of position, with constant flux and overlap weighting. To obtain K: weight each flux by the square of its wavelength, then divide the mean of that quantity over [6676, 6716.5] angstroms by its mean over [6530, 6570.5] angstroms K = 1.1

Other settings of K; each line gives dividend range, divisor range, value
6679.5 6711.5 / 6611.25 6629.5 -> 1.04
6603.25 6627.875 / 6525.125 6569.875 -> 1.07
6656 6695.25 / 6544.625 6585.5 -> 1.07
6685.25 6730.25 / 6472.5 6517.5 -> 1.16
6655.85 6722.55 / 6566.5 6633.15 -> 1.05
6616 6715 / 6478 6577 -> 1.08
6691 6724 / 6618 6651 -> 1.08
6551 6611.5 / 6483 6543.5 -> 1.08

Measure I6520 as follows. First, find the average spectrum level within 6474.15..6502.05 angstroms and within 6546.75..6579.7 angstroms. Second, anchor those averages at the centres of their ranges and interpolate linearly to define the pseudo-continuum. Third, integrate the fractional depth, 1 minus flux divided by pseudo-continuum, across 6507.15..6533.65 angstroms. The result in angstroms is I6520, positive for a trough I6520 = 1.29 angstroms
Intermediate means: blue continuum 21.5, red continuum 22.4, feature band 20.9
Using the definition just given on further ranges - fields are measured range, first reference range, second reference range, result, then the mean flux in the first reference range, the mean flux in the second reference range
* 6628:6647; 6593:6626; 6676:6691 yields 1.26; 22.6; 23.6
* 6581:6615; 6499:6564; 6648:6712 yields -0.79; 21.3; 23.2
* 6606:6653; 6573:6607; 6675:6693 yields 0.61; 22.1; 23.5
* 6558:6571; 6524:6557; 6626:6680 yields -0.50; 21.9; 22.4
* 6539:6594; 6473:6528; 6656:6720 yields -1.31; 21.2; 23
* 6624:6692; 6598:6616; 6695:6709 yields 2.95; 23.5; 23.8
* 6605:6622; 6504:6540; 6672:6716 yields -0.69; 21.1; 23.3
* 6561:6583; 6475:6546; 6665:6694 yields -0.65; 21.4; 23.3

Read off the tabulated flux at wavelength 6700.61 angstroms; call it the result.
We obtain 21.59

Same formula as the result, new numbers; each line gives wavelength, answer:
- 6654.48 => 25.14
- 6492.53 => 21.32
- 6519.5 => 21.74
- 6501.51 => 18.96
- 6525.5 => 22.3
